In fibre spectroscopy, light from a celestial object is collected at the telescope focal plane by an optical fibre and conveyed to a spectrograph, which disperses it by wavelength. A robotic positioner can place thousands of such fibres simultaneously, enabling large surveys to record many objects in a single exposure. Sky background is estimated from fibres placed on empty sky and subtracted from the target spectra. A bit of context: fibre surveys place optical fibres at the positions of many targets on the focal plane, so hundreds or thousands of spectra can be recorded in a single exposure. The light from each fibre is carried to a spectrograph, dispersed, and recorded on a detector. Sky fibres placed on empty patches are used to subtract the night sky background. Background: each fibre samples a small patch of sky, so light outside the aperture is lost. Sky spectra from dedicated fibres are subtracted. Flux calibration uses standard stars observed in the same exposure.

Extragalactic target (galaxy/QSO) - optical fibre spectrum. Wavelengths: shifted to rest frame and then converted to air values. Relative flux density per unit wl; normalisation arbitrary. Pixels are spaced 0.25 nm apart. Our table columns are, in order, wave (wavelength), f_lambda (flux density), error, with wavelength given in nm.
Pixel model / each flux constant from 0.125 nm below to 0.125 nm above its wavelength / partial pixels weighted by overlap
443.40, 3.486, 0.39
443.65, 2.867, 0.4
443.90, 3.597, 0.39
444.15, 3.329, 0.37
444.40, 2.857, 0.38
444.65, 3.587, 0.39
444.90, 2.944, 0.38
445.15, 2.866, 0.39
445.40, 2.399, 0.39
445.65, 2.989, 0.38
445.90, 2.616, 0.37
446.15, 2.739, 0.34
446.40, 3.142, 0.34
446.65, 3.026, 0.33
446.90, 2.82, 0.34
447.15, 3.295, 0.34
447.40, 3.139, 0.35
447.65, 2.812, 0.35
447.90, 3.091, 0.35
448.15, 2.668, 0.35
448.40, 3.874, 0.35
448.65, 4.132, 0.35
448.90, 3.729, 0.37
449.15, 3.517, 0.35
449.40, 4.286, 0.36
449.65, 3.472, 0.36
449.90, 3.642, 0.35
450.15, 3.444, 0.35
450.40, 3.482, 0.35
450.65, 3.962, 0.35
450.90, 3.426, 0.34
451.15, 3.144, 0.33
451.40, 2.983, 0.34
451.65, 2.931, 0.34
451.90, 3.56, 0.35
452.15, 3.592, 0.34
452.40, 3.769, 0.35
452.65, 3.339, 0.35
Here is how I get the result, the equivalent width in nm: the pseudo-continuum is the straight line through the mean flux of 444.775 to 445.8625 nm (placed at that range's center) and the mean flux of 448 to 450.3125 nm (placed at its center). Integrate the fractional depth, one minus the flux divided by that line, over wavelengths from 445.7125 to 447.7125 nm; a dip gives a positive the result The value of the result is 0.09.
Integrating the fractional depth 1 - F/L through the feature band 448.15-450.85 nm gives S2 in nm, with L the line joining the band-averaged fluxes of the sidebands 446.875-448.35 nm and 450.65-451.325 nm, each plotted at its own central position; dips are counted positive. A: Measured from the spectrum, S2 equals -0.392 nm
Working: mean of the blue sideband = 3.03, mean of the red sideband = 3.39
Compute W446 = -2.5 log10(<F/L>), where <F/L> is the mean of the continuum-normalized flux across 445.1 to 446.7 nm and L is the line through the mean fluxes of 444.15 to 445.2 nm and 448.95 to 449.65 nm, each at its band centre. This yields 0.17 mag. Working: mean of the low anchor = 3.11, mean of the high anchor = 3.81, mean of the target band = 2.81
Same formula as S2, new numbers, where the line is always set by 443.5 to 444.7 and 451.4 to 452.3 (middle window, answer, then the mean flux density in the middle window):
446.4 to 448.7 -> 0.07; 3.17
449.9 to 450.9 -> -0.09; 3.61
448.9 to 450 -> -0.15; 3.73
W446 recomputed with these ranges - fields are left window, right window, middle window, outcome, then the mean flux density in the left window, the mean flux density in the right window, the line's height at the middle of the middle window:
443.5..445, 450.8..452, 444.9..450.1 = 0.00 mag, 3.21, 3.2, 3.2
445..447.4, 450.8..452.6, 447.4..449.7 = -0.13 mag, 2.89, 3.34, 3.08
